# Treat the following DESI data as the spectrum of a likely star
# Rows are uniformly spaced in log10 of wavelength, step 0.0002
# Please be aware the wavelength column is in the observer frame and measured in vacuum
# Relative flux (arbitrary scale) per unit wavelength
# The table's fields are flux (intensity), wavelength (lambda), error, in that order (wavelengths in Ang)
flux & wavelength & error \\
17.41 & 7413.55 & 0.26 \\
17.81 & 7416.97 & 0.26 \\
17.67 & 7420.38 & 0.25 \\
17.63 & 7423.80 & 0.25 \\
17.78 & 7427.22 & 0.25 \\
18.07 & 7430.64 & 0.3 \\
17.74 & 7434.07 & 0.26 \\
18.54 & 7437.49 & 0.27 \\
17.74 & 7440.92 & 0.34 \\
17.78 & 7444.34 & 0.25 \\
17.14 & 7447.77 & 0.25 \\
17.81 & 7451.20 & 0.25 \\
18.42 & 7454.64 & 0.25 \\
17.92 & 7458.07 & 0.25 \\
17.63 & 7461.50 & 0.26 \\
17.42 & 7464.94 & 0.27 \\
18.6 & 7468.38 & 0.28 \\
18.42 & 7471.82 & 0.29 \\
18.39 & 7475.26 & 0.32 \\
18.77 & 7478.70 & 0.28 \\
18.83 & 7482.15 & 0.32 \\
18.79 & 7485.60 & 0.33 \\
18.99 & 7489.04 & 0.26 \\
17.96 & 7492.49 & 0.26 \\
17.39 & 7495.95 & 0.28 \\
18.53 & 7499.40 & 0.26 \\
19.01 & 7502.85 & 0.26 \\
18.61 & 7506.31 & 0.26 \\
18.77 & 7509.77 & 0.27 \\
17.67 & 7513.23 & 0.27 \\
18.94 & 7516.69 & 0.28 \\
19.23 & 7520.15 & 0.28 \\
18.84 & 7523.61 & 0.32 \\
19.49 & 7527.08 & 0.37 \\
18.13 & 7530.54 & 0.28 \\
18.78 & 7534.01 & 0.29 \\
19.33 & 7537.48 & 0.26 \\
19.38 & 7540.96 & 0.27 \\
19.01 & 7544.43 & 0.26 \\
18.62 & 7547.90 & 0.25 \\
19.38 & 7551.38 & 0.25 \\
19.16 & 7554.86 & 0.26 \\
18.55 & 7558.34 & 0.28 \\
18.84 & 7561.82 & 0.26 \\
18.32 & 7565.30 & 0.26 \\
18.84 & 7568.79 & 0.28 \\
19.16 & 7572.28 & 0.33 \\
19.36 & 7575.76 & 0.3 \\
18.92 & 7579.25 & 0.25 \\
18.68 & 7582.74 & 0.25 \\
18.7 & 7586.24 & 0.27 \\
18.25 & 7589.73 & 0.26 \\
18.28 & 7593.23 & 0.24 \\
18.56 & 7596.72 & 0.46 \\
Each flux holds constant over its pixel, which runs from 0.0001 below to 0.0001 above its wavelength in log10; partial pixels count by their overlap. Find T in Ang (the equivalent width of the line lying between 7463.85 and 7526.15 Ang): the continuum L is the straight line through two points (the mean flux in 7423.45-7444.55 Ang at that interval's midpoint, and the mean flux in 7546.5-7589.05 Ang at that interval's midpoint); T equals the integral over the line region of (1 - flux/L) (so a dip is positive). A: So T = -0.61 Ang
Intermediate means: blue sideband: 17.9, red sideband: 18.9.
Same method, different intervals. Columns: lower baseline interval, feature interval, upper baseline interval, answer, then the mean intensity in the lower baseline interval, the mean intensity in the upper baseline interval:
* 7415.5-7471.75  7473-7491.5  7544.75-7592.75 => -0.56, 17.9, 18.8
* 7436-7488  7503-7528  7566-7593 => -0.46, 18.2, 18.8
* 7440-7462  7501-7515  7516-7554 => 0.08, 17.8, 19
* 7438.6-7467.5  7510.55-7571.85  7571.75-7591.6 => -1.21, 17.8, 18.8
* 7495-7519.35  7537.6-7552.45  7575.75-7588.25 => -0.36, 18.5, 18.8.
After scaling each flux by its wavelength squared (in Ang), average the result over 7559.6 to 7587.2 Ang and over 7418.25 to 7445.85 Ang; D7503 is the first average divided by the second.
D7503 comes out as 1.1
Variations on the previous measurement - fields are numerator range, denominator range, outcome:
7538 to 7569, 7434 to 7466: 1.09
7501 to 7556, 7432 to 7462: 1.08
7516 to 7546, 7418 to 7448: 1.10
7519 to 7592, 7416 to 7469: 1.09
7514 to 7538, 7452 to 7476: 1.06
